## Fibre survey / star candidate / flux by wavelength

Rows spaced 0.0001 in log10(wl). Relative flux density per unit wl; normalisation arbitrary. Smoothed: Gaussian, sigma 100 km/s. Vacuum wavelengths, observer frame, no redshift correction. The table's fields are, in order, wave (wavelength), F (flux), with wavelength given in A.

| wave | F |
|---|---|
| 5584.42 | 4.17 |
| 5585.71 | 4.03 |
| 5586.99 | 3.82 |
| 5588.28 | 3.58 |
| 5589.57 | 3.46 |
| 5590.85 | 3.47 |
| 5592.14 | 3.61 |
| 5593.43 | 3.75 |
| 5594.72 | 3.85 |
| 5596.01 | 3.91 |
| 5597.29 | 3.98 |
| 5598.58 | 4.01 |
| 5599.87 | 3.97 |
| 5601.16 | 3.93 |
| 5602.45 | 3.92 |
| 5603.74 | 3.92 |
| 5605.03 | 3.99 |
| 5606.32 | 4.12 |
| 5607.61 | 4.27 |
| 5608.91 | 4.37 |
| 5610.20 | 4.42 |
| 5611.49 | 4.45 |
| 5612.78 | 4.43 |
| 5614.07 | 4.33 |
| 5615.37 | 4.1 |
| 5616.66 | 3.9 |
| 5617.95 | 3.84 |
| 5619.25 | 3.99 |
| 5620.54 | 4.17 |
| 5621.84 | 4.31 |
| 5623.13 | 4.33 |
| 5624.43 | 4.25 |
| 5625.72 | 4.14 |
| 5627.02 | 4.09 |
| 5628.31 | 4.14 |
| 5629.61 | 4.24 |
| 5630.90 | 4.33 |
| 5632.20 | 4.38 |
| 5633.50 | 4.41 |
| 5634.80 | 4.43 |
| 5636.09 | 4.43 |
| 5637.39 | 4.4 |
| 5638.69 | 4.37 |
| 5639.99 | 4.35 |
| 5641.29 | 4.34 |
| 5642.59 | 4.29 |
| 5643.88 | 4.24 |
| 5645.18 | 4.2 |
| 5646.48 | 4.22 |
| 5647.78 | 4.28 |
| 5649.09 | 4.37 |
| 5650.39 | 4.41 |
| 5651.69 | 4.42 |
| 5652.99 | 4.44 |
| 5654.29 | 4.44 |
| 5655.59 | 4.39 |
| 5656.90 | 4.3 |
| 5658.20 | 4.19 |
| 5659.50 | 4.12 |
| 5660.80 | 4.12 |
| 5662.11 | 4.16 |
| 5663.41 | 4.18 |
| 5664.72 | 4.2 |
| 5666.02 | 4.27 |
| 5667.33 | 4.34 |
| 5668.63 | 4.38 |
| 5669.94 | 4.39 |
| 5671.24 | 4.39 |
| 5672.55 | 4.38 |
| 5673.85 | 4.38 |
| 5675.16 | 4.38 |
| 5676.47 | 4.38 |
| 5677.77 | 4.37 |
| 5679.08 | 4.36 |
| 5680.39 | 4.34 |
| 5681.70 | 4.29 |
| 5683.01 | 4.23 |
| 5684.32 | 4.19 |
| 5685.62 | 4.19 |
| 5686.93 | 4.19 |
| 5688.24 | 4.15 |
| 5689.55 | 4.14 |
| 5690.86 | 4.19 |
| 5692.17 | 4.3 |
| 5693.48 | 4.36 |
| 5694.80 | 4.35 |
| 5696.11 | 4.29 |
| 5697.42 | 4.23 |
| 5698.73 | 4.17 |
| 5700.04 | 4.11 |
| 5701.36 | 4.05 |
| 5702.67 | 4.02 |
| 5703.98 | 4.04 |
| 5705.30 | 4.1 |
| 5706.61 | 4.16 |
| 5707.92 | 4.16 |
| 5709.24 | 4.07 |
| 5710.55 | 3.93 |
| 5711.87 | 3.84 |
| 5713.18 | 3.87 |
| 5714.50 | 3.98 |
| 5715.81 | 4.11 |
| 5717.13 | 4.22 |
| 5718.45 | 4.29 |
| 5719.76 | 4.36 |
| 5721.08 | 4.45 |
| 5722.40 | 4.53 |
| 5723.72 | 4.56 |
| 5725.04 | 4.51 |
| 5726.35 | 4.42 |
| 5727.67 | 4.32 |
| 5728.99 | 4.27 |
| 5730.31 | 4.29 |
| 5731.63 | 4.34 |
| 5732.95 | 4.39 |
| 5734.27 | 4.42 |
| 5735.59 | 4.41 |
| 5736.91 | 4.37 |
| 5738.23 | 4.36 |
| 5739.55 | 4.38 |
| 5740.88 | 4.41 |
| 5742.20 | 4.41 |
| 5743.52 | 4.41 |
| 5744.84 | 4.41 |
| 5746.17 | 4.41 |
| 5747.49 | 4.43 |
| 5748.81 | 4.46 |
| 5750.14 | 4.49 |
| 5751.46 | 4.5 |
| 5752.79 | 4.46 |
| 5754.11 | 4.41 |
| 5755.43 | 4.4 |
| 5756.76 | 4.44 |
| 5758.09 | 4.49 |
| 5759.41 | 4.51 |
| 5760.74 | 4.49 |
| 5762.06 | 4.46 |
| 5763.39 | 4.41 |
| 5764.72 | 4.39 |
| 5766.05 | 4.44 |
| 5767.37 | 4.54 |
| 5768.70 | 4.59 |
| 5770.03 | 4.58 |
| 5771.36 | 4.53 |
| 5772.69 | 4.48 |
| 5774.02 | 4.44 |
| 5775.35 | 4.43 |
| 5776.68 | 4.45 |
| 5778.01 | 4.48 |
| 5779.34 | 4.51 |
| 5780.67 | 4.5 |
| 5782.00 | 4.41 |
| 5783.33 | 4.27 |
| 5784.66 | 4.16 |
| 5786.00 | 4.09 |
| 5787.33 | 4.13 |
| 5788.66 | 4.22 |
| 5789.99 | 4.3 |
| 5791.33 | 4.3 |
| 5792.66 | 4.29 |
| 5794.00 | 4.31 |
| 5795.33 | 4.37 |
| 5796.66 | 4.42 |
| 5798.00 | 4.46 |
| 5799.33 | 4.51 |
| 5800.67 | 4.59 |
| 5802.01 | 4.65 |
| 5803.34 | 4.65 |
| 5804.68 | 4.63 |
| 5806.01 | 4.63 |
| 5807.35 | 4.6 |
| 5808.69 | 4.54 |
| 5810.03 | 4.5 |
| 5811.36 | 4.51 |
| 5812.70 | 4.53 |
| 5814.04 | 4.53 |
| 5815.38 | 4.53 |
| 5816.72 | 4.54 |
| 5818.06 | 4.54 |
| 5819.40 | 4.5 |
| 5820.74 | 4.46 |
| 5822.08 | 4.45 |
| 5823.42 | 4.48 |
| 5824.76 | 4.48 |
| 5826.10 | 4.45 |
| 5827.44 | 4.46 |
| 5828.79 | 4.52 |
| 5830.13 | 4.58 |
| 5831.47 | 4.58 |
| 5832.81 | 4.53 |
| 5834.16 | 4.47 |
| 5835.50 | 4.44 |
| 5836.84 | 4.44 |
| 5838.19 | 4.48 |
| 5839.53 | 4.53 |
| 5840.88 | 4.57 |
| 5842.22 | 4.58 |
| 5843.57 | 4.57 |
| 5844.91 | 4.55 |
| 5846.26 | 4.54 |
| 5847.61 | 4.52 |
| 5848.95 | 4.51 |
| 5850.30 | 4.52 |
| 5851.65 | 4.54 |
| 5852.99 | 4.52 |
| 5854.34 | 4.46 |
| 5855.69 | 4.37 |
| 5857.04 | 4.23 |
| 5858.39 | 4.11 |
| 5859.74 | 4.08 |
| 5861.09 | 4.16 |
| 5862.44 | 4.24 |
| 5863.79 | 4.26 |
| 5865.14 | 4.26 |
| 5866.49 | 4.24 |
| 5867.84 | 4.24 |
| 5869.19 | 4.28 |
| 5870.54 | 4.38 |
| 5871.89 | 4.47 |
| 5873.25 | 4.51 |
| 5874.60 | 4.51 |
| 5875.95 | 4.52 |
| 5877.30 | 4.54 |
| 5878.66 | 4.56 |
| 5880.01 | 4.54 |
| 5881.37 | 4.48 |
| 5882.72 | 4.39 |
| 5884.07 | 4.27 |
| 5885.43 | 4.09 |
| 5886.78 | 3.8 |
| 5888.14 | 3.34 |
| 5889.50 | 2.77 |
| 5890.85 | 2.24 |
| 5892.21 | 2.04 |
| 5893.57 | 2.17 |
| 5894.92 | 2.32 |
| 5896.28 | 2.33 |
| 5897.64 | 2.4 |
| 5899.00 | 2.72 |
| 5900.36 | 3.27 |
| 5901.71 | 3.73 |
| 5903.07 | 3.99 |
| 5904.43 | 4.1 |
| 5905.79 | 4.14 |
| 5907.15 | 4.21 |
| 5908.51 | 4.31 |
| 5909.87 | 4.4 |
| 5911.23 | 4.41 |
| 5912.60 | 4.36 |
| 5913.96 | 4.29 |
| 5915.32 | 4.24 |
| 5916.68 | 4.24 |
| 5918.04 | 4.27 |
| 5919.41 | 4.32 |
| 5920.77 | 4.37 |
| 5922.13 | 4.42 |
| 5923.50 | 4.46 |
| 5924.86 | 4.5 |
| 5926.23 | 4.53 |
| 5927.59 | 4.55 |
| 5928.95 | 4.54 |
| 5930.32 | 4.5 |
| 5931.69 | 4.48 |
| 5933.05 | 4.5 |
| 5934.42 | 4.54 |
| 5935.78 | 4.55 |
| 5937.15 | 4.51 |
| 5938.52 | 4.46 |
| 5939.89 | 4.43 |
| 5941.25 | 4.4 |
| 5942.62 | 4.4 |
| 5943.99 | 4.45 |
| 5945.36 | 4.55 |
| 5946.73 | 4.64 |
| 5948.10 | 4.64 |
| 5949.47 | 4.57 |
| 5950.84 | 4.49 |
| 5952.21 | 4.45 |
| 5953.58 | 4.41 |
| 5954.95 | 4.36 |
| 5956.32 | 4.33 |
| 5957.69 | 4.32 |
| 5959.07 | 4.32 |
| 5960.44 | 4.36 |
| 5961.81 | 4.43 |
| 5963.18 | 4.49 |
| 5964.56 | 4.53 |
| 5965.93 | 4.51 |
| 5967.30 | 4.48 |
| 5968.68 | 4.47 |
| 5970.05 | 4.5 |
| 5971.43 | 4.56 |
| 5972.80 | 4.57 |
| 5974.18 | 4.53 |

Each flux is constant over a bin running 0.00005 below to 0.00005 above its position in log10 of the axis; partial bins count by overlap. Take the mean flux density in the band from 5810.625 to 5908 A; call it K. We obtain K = 4.14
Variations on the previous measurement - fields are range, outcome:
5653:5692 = 4.28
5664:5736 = 4.25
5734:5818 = 4.44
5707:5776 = 4.37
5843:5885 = 4.4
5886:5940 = 3.89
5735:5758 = 4.42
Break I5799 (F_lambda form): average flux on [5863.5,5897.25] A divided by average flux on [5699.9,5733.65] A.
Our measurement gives 0.90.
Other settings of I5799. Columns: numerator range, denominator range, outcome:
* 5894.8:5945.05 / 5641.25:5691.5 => 0.97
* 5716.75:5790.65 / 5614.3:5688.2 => 1.03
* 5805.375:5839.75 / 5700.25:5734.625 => 1.07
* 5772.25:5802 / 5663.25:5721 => 1.04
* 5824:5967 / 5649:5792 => 0.98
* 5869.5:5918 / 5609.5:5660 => 0.89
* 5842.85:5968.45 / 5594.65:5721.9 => 0.99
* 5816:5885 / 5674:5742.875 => 1.04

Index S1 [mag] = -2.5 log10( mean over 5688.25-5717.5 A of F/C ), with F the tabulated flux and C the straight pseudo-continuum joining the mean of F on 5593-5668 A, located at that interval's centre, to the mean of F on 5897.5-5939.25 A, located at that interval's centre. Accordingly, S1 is 0.02 mag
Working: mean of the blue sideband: 4.21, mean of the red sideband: 4.23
